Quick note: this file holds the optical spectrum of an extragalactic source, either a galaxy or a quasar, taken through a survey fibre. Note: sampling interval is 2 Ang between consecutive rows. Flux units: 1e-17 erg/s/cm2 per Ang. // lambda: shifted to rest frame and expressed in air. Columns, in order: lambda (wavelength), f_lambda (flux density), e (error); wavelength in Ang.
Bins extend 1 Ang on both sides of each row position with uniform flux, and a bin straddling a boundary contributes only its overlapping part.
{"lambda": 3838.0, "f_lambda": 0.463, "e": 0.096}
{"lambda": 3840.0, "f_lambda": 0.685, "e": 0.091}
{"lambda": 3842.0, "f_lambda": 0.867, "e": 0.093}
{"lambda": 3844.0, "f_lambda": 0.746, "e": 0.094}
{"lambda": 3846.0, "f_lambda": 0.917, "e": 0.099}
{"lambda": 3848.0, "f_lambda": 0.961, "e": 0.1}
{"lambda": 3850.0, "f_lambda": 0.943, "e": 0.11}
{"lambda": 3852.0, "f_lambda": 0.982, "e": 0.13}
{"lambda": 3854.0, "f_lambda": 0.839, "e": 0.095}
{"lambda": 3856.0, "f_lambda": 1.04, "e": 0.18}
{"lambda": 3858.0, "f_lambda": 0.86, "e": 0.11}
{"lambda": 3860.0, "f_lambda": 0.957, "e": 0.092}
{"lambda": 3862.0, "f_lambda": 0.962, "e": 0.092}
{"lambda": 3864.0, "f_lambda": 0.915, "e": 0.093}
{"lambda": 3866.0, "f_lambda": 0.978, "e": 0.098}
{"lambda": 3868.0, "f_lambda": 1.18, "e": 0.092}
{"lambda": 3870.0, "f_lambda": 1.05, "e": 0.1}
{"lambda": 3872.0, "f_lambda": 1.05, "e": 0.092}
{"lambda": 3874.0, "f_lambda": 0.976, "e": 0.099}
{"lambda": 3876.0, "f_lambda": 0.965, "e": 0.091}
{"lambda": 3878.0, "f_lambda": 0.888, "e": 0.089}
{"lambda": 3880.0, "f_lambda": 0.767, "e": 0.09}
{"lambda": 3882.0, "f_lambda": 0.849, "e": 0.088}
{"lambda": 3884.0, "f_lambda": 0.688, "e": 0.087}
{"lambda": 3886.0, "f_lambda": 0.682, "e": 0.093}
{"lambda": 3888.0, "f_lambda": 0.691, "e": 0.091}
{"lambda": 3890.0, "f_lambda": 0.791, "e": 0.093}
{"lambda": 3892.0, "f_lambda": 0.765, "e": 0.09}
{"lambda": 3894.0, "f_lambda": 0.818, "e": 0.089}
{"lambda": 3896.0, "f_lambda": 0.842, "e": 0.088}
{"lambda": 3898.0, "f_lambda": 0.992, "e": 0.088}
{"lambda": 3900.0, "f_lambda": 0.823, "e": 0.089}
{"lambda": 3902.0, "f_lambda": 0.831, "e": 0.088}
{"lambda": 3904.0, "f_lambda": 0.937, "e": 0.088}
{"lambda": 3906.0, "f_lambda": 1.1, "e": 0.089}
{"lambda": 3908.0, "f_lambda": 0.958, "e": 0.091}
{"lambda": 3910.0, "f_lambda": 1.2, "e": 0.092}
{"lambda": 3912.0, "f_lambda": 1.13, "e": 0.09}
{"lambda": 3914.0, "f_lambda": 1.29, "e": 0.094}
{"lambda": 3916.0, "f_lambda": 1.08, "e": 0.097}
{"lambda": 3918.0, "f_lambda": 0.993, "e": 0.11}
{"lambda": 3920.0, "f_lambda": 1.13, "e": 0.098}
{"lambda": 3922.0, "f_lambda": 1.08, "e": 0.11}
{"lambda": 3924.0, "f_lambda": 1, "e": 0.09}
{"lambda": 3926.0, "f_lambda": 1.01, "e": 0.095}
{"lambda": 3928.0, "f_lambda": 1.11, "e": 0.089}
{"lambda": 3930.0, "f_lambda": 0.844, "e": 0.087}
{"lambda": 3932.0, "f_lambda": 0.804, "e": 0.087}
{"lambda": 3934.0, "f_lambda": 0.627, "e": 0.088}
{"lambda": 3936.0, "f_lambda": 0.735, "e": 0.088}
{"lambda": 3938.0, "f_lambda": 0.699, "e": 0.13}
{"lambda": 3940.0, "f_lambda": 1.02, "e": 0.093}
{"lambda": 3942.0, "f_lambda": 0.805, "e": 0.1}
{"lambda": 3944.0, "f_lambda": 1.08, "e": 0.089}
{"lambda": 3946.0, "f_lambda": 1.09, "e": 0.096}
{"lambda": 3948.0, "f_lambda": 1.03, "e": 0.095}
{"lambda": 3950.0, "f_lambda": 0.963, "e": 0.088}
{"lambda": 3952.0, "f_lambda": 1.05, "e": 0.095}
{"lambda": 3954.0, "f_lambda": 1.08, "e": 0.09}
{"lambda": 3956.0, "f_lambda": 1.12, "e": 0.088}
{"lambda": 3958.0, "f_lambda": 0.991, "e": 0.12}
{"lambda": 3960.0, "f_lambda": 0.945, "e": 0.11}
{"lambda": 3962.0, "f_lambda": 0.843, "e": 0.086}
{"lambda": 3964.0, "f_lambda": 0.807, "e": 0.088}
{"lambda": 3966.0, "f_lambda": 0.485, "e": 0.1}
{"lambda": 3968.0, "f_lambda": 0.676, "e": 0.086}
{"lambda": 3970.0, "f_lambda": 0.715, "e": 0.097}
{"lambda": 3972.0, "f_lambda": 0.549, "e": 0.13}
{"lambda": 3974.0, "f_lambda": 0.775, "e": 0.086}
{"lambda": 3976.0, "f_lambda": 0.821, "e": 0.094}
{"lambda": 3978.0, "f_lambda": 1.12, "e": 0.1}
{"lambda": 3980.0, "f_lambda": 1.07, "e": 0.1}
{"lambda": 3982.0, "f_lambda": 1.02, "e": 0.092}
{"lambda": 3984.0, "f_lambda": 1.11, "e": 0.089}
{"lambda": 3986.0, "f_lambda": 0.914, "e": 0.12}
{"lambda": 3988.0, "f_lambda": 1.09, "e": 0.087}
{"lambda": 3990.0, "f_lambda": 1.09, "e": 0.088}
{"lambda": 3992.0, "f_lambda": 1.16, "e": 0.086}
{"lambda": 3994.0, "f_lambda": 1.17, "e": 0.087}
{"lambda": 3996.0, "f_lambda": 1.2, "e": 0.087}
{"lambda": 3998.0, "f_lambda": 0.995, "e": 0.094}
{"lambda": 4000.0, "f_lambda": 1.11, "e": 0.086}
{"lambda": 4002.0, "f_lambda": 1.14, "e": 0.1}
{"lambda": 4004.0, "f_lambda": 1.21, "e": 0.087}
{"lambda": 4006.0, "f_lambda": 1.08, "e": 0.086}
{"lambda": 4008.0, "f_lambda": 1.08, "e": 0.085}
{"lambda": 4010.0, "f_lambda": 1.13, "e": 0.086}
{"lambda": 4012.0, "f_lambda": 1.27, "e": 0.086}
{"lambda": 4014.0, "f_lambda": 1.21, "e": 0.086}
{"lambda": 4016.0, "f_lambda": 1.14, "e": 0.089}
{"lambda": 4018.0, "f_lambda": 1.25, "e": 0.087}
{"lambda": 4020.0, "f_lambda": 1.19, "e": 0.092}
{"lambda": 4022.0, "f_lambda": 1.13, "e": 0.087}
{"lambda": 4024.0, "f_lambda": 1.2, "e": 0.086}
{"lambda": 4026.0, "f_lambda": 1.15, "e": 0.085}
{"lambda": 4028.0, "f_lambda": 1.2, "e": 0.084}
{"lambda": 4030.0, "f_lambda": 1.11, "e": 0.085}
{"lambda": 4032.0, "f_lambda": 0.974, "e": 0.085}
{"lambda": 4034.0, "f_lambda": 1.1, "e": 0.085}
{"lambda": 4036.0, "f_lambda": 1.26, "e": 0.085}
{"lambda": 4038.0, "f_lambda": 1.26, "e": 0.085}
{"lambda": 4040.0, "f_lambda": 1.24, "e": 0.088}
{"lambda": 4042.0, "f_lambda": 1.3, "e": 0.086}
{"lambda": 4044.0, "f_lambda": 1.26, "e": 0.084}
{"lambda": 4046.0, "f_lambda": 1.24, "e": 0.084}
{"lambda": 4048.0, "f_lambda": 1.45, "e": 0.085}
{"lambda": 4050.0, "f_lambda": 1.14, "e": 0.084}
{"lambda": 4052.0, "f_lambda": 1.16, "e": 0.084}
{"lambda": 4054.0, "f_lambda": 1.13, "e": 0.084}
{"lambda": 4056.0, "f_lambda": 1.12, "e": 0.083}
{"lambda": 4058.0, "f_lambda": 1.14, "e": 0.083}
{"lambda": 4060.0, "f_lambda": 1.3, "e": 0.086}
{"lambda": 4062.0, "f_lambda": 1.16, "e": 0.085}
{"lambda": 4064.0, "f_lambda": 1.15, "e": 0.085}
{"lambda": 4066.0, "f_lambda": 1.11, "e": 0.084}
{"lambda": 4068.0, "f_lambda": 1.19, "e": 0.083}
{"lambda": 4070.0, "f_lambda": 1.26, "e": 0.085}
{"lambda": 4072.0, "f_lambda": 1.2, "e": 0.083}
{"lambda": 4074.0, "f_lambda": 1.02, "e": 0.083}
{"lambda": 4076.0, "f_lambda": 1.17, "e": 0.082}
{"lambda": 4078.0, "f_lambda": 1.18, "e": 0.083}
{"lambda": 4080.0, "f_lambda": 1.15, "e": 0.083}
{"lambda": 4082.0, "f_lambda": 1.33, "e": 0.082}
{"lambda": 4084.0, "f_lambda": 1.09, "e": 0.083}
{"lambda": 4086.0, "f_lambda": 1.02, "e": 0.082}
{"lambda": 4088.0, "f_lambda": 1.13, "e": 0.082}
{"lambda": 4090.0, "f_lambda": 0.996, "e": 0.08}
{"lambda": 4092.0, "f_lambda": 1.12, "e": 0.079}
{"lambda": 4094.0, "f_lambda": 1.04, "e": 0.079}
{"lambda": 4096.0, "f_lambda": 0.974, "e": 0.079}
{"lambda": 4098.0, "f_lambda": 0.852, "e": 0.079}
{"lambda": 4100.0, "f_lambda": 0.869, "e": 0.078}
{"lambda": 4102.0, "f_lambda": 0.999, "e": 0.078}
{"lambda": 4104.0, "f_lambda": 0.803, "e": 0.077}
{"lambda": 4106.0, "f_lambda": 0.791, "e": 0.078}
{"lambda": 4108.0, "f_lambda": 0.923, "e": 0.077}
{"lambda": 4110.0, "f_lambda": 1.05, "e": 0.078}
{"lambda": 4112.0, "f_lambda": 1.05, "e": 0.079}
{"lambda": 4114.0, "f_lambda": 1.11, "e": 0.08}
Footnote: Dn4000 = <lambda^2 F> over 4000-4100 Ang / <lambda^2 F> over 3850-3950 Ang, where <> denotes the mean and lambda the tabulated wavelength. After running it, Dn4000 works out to 1.33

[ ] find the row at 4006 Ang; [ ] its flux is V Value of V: 1.08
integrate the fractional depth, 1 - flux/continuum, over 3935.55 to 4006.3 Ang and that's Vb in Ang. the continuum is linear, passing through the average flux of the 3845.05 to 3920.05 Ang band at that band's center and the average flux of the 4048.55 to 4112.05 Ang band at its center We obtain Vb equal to 2.8 Ang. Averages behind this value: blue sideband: 0.94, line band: 0.966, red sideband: 1.08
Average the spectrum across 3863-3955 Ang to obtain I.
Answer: 0.943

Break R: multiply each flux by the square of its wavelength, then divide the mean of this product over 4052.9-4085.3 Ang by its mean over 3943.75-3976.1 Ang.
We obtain 1.4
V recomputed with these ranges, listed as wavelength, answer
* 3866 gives 0.978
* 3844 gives 0.746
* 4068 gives 1.19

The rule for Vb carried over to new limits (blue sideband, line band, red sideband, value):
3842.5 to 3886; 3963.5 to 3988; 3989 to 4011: 5.4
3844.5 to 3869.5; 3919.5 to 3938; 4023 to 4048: 2.6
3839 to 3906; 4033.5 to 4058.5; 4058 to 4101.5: -3.4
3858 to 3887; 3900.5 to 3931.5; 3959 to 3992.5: -4.5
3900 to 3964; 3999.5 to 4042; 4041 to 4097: -2.7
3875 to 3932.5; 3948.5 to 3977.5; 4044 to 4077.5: 4.9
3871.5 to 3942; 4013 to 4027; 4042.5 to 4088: -1.0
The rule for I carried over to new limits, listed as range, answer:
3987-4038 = 1.15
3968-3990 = 0.915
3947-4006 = 0.976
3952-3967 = 0.906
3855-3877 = 0.994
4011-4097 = 1.17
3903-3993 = 0.959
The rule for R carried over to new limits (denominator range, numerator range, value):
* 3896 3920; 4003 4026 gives 1.20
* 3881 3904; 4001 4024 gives 1.54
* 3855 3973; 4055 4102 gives 1.31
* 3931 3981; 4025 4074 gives 1.42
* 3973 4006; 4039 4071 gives 1.18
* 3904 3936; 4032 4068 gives 1.27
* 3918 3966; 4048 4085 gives 1.33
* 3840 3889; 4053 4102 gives 1.37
